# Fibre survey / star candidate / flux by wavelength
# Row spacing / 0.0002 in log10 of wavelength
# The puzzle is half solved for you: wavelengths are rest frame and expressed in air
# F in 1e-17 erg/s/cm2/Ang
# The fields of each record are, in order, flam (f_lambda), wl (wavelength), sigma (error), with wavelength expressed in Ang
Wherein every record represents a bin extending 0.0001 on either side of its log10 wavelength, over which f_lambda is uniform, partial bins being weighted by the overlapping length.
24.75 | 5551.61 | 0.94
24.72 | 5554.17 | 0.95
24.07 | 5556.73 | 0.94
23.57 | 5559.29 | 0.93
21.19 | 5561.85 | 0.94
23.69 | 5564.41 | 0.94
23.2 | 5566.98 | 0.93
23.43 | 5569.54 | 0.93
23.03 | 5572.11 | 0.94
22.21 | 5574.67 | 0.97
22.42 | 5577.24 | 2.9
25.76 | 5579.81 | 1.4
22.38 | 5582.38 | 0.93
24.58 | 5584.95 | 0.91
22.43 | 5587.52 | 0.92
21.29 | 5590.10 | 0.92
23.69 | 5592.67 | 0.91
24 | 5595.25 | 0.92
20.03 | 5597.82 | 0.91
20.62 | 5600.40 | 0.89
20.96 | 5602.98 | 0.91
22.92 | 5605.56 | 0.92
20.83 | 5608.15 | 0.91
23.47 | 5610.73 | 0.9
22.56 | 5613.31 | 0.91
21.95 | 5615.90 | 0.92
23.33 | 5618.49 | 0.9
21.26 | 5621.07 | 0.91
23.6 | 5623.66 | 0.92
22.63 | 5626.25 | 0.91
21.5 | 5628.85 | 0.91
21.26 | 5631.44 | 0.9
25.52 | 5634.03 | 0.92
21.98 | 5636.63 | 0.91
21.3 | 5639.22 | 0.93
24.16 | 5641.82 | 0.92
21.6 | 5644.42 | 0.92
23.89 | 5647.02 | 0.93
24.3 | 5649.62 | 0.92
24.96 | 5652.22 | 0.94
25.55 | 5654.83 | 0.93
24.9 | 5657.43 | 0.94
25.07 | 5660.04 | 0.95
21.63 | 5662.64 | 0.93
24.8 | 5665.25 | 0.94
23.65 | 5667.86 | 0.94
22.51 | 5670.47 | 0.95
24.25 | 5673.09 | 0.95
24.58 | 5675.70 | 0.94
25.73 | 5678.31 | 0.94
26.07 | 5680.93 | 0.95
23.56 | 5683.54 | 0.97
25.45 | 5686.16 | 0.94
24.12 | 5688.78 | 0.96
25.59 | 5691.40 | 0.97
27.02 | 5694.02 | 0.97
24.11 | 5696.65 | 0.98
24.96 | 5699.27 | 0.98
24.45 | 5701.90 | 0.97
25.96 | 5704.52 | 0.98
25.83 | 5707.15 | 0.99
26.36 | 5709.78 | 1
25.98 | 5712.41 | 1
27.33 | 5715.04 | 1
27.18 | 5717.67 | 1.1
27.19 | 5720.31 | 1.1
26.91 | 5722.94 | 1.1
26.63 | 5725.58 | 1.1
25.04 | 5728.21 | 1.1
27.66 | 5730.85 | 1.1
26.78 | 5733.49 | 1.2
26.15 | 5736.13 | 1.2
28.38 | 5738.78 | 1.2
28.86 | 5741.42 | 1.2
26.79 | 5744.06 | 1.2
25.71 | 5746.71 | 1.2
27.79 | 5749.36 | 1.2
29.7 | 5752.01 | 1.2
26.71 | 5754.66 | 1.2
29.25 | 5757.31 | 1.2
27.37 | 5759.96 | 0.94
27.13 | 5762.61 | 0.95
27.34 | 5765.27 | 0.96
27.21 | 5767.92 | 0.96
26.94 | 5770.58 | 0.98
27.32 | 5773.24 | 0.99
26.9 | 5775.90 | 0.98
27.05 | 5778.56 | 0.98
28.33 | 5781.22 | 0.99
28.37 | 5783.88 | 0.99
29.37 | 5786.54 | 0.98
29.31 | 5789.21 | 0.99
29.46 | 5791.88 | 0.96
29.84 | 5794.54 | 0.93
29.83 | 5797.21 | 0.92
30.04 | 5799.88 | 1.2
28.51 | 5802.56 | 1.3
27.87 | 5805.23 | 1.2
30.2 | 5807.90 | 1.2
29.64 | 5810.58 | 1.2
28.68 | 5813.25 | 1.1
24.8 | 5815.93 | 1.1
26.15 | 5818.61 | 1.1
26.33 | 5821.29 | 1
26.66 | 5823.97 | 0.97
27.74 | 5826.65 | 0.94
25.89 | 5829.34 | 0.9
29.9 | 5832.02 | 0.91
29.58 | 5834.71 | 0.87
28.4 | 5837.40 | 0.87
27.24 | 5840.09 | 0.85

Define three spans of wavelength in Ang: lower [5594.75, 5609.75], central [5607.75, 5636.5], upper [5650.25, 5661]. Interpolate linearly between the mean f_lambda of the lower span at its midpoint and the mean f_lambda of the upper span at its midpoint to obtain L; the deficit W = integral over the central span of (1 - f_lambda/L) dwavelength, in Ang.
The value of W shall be 0.3 Ang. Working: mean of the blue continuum 21.5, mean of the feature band 22.6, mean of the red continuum 25.1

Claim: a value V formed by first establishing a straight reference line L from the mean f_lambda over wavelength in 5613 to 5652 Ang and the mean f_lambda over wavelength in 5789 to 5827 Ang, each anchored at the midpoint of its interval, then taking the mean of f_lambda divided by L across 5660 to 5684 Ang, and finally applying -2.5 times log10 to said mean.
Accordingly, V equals -0.006 mag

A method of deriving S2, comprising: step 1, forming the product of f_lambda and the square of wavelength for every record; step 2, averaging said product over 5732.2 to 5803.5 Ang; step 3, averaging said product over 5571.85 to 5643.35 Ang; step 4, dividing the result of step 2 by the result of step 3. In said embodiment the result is 1.31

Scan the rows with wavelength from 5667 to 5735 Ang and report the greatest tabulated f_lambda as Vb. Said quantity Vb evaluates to 27.66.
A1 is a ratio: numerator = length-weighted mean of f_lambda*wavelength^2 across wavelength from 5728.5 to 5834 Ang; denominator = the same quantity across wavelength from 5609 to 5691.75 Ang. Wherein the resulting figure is 1.2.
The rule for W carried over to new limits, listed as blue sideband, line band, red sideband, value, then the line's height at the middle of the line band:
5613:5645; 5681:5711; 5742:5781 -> -0.3 Ang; 25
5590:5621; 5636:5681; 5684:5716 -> 0.2 Ang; 24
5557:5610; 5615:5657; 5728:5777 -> 1.8 Ang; 24.1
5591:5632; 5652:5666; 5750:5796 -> -0.3 Ang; 23.9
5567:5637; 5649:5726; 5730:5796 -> 0.5 Ang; 25.4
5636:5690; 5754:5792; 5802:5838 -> -1.6 Ang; 26.7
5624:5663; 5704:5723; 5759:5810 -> -0.5 Ang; 25.9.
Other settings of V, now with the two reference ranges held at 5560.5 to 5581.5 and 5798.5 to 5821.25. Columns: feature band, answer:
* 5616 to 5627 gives 0.07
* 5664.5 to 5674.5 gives 0.06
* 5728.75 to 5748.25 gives -0.02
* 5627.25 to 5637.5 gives 0.08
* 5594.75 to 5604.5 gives 0.12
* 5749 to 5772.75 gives -0.02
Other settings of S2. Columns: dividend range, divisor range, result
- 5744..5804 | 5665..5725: 1.14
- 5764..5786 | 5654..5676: 1.19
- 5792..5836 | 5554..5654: 1.33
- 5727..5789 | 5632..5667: 1.20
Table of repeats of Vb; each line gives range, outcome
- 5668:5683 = 26.07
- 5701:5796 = 29.84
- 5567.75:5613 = 25.76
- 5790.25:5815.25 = 30.2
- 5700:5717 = 27.33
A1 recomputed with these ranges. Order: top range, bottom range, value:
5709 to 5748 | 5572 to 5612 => 1.25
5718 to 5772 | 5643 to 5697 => 1.15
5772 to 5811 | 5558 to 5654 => 1.35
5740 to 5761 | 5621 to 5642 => 1.28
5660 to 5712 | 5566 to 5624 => 1.13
